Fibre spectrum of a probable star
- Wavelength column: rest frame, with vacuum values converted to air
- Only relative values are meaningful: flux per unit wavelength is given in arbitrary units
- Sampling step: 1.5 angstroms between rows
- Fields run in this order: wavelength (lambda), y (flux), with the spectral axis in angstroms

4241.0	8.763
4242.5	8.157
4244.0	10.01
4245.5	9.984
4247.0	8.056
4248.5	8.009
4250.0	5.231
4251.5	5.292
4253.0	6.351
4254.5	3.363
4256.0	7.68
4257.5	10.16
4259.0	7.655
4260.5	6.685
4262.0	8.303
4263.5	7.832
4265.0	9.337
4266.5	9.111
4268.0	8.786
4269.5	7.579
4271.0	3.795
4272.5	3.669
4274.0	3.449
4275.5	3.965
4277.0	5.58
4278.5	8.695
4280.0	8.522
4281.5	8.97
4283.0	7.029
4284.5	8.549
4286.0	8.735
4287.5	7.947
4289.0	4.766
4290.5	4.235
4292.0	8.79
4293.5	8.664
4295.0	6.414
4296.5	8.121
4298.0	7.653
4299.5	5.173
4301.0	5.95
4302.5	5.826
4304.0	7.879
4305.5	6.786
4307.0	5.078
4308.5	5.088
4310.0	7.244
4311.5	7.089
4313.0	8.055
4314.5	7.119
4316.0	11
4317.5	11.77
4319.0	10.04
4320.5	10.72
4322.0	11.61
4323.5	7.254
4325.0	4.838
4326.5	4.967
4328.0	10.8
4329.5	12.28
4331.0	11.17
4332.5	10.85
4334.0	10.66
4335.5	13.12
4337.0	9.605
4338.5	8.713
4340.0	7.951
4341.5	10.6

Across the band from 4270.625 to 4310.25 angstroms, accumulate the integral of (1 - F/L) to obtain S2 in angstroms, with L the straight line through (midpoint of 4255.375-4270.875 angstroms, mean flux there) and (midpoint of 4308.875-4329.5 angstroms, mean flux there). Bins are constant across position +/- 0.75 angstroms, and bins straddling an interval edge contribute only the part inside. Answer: 8.8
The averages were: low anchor 8.14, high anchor 8.72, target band 6.56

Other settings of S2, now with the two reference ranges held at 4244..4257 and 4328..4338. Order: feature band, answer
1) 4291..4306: 3.7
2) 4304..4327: 5.3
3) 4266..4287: 3.7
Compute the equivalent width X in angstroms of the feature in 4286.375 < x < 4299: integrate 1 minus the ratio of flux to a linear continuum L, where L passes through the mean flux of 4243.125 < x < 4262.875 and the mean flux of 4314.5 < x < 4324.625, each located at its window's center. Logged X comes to 2.6 angstroms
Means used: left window 7.45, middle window 7.09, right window 9.95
